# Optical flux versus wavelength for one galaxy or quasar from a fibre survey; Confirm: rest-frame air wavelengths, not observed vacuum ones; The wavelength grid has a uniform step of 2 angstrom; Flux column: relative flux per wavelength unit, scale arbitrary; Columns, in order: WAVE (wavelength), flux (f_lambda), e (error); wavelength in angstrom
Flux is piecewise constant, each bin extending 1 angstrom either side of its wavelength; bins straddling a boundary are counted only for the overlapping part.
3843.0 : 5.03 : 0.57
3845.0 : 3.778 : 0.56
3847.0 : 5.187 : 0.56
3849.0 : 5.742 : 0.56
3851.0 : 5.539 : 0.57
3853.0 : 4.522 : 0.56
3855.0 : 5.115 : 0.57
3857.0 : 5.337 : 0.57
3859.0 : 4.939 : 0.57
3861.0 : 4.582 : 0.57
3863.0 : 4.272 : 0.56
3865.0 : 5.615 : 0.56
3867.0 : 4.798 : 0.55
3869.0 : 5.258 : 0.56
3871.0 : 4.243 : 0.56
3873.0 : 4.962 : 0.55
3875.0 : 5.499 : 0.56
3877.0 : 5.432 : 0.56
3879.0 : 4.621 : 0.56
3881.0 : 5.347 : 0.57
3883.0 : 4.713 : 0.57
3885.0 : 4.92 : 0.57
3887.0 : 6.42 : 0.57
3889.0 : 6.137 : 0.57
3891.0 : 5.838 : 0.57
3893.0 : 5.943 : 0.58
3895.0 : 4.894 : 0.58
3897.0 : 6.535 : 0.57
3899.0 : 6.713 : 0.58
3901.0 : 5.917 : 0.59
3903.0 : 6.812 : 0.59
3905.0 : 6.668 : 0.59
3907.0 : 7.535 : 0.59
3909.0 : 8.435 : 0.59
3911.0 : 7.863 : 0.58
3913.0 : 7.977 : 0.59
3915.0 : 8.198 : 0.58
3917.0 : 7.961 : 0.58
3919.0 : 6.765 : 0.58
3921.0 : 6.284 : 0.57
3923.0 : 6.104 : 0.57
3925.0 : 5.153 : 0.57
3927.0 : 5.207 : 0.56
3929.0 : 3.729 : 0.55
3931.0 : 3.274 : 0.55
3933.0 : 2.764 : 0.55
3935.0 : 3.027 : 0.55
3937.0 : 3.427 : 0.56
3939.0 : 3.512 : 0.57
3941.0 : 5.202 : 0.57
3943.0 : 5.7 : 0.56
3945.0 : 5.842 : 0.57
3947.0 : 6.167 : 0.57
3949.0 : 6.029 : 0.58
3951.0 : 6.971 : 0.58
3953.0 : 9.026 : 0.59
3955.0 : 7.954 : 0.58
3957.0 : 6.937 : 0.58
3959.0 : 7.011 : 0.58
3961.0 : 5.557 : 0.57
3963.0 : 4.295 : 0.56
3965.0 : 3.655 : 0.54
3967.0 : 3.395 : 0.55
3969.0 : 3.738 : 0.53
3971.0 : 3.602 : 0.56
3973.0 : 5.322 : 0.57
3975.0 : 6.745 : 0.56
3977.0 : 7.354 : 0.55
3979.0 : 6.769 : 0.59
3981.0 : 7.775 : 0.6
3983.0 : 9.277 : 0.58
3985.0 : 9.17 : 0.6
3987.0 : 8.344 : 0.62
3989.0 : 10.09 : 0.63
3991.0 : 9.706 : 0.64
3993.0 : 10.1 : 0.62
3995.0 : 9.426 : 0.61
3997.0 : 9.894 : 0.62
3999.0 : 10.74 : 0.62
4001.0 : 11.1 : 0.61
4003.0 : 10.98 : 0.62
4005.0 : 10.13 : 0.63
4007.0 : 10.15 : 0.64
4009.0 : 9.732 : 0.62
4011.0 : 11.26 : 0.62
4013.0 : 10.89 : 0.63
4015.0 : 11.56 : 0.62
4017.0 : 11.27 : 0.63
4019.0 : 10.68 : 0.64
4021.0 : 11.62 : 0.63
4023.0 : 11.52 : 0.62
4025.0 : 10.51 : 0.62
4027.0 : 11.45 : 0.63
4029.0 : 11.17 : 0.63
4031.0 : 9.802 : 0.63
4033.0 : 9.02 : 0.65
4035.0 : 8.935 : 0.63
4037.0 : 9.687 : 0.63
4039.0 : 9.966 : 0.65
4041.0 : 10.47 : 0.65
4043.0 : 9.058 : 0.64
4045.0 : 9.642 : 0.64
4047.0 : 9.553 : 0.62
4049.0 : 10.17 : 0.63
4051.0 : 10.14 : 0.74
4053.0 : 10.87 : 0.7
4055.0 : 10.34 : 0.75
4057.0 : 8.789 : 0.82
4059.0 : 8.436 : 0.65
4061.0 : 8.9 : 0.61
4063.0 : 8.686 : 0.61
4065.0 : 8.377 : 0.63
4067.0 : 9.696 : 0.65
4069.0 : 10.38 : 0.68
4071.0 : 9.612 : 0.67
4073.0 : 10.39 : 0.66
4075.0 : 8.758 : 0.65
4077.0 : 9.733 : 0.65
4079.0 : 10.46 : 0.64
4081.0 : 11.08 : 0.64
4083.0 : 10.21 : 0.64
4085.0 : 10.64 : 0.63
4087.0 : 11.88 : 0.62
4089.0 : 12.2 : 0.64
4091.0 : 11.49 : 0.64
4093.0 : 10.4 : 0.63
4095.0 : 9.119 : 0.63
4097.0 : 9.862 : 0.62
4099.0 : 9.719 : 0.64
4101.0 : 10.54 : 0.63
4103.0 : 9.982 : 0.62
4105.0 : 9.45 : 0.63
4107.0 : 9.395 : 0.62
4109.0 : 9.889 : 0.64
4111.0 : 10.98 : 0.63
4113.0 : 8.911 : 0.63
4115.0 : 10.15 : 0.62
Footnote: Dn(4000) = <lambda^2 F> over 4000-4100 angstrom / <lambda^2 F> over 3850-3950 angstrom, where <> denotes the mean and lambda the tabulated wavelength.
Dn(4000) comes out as 1.98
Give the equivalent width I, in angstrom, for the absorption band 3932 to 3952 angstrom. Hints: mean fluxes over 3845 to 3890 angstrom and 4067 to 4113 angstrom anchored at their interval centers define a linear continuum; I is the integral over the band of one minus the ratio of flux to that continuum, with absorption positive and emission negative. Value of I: 5.8 angstrom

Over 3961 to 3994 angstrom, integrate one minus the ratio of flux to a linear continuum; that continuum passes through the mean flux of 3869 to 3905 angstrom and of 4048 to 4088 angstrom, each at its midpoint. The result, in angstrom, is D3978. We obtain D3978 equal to 4.3 angstrom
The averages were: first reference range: 5.61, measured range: 6.79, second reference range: 9.88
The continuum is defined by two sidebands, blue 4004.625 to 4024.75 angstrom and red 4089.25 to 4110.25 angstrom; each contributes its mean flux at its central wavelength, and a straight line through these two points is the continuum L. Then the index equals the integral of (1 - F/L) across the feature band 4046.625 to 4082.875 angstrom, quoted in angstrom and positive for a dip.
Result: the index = 2.5 angstrom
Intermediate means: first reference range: 10.9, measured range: 9.7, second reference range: 10.1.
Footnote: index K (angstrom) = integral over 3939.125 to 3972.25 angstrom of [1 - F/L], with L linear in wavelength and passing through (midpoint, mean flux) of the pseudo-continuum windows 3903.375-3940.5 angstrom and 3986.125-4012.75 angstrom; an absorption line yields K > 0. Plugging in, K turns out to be 8.54 angstrom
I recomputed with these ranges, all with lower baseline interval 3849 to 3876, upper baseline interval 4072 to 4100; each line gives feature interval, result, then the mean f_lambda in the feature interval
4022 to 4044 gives -2.45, 10.1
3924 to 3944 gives 7.83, 4.1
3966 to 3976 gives 4.04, 4.56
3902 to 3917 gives -3.69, 7.66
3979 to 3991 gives -1.25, 8.82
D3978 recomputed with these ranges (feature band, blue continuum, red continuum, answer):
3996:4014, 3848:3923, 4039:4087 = -4.2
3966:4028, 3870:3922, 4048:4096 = -4.9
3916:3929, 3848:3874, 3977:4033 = 2.0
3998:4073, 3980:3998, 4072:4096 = -2.0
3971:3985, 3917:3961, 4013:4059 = 0.8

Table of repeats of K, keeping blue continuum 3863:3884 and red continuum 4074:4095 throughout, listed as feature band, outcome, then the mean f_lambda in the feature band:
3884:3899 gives -1.0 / 5.87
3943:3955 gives 0.4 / 6.81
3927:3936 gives 4.3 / 3.42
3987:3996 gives -1.7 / 9.67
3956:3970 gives 4.6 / 4.94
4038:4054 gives -0.7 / 9.98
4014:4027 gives -3.4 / 11.2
